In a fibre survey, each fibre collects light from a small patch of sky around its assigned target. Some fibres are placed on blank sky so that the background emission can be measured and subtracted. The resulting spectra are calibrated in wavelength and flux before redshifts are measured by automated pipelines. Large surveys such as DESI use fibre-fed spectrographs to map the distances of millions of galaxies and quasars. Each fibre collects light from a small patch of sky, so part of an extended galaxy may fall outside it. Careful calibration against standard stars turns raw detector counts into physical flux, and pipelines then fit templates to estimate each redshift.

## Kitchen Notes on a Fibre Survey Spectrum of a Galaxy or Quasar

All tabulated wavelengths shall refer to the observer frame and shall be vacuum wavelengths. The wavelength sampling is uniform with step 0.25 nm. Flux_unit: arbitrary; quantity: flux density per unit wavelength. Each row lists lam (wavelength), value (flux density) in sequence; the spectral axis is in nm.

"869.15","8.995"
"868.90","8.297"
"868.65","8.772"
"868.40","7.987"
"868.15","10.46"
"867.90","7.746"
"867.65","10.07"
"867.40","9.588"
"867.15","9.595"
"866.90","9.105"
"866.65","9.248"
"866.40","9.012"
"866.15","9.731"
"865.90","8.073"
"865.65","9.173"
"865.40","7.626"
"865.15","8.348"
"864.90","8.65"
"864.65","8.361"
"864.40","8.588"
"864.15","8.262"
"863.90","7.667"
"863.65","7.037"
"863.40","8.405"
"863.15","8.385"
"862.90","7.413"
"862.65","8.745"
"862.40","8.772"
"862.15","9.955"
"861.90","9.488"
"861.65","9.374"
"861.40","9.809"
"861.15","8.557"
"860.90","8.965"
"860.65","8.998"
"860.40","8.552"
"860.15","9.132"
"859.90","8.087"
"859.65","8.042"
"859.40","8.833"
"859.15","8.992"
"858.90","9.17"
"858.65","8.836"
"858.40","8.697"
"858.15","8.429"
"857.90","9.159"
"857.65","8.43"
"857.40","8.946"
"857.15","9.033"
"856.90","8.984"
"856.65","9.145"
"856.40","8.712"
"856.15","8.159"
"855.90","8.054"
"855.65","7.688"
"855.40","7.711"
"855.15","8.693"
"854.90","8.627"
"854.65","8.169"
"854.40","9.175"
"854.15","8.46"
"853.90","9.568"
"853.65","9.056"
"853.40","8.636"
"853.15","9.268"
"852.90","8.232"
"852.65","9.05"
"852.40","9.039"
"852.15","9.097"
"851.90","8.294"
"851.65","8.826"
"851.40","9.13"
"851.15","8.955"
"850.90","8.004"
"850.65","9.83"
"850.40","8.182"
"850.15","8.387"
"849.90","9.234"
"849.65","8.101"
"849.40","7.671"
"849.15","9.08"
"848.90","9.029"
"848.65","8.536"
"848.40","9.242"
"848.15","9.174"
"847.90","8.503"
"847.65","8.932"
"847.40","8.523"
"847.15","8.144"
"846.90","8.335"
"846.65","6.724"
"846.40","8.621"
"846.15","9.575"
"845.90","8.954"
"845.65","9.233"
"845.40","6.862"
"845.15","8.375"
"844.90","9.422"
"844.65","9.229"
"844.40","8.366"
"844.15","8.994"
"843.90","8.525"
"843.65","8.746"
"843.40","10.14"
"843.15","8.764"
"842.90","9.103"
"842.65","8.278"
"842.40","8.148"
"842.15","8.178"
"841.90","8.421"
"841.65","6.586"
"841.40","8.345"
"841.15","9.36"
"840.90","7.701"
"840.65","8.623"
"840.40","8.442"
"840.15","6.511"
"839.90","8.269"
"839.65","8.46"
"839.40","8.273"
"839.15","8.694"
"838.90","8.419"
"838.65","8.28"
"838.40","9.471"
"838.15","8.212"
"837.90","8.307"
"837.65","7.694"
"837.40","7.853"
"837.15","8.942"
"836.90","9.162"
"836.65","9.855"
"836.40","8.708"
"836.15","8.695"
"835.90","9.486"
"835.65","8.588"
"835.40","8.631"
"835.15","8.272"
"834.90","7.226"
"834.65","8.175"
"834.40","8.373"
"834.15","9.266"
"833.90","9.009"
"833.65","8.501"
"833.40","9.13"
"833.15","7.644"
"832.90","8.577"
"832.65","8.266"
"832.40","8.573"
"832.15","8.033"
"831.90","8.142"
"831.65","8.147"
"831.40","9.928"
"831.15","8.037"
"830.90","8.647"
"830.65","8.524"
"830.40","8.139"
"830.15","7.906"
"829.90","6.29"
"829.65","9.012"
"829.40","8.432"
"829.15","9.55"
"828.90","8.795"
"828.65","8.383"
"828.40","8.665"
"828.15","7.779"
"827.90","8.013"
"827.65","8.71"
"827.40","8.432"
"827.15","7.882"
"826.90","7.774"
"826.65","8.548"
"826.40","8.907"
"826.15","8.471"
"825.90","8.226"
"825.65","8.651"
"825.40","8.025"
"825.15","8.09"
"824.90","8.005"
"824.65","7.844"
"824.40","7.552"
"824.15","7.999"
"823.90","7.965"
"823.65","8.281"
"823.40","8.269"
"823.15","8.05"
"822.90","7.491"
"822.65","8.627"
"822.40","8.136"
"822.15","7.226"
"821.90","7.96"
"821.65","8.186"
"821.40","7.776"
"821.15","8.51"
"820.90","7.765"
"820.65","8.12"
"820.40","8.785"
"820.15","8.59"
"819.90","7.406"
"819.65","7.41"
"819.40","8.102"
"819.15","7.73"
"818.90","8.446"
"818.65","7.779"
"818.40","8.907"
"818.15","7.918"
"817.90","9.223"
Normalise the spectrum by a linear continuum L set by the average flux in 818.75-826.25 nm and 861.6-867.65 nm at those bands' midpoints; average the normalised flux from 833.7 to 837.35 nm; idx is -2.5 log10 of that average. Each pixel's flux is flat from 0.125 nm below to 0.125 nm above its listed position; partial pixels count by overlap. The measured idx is -0.06 mag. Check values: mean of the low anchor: 8.05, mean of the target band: 8.72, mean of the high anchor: 8.71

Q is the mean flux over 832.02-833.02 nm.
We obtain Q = 8.36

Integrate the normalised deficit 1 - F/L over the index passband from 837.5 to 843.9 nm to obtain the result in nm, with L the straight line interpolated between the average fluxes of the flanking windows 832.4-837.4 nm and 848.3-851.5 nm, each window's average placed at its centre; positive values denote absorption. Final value 0.213 nm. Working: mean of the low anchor 8.64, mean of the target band 8.38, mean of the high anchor 8.71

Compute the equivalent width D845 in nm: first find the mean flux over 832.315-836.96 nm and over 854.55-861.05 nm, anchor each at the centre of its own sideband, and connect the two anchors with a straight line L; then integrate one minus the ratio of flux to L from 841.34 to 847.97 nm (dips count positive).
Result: 0.08 nm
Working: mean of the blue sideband 8.63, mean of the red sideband 8.63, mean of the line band 8.52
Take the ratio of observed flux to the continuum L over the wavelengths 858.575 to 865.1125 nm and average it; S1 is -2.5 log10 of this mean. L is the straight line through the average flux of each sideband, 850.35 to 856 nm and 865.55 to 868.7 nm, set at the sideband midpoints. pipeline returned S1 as 0.04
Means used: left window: 8.69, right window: 9.13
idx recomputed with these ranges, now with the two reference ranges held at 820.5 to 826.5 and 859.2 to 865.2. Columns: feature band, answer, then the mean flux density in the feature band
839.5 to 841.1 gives 0.03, 8.07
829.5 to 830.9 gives 0.02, 8.04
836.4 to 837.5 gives -0.09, 8.95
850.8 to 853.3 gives -0.04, 8.8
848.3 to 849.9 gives -0.03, 8.65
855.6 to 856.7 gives 0.02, 8.34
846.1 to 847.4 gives 0.02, 8.23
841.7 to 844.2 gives -0.04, 8.66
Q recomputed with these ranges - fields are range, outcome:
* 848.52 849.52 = 8.59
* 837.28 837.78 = 7.78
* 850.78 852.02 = 8.65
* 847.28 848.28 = 8.79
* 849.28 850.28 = 8.35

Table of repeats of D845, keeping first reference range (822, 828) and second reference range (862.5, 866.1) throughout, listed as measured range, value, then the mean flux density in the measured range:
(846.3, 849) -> -0.11 nm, 8.52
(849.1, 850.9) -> -0.08 nm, 8.58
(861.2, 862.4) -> -0.19 nm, 9.5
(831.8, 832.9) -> -0.02 nm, 8.29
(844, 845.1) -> -0.10 nm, 8.95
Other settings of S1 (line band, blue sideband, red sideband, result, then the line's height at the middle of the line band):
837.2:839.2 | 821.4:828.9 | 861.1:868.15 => 0.00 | 8.36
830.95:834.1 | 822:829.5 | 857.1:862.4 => -0.02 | 8.36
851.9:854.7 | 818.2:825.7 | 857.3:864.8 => -0.04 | 8.55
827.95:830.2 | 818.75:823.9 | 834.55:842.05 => -0.02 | 8.2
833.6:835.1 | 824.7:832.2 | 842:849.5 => 0.00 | 8.44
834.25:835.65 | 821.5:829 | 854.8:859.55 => 0.01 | 8.31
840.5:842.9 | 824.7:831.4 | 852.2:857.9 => 0.04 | 8.51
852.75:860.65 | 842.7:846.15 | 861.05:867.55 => 0.01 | 8.78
